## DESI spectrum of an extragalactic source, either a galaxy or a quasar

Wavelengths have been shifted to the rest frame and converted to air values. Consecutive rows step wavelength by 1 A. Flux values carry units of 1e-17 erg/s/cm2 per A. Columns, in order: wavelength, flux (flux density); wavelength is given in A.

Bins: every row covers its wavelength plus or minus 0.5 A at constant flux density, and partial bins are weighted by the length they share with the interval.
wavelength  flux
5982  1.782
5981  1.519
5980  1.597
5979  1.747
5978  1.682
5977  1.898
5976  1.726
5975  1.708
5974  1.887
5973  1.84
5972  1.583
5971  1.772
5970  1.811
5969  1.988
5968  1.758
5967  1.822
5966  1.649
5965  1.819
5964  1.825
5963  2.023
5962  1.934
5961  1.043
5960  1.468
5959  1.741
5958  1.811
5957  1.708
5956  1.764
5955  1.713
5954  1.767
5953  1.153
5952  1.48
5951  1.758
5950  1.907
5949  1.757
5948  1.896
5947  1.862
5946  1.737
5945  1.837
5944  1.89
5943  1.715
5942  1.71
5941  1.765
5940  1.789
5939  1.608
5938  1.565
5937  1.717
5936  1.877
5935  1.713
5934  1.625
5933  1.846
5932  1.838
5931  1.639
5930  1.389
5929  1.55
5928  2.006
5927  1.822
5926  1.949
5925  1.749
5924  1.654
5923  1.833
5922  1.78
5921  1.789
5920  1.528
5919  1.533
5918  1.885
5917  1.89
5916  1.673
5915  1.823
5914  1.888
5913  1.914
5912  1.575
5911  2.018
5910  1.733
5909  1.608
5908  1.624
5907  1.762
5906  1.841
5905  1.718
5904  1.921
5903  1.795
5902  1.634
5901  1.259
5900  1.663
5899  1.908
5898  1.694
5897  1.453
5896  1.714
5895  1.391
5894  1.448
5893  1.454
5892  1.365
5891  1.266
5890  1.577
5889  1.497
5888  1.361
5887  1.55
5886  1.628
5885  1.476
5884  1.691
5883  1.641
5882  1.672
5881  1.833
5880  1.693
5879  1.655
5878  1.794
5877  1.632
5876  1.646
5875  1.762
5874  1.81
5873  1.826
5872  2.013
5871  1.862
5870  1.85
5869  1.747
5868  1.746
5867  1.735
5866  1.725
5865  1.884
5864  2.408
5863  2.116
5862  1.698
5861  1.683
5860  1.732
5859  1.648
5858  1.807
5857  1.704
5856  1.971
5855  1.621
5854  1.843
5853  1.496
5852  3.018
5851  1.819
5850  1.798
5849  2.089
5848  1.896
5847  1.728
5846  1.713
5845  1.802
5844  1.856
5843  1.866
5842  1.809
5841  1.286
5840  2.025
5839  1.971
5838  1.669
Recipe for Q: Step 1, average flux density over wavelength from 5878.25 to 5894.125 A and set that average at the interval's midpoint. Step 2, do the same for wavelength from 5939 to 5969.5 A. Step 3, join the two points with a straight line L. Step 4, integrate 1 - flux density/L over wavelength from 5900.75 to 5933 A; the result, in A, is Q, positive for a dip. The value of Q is -2.1 A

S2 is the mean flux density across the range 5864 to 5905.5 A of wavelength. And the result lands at 1.67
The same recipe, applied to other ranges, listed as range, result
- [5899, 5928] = 1.75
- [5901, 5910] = 1.71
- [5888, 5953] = 1.7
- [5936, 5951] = 1.77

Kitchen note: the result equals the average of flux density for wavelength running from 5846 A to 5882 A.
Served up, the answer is 1.83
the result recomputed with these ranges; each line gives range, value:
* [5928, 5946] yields 1.72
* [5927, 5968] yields 1.72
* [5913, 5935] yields 1.75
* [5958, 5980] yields 1.75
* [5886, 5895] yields 1.45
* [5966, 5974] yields 1.79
